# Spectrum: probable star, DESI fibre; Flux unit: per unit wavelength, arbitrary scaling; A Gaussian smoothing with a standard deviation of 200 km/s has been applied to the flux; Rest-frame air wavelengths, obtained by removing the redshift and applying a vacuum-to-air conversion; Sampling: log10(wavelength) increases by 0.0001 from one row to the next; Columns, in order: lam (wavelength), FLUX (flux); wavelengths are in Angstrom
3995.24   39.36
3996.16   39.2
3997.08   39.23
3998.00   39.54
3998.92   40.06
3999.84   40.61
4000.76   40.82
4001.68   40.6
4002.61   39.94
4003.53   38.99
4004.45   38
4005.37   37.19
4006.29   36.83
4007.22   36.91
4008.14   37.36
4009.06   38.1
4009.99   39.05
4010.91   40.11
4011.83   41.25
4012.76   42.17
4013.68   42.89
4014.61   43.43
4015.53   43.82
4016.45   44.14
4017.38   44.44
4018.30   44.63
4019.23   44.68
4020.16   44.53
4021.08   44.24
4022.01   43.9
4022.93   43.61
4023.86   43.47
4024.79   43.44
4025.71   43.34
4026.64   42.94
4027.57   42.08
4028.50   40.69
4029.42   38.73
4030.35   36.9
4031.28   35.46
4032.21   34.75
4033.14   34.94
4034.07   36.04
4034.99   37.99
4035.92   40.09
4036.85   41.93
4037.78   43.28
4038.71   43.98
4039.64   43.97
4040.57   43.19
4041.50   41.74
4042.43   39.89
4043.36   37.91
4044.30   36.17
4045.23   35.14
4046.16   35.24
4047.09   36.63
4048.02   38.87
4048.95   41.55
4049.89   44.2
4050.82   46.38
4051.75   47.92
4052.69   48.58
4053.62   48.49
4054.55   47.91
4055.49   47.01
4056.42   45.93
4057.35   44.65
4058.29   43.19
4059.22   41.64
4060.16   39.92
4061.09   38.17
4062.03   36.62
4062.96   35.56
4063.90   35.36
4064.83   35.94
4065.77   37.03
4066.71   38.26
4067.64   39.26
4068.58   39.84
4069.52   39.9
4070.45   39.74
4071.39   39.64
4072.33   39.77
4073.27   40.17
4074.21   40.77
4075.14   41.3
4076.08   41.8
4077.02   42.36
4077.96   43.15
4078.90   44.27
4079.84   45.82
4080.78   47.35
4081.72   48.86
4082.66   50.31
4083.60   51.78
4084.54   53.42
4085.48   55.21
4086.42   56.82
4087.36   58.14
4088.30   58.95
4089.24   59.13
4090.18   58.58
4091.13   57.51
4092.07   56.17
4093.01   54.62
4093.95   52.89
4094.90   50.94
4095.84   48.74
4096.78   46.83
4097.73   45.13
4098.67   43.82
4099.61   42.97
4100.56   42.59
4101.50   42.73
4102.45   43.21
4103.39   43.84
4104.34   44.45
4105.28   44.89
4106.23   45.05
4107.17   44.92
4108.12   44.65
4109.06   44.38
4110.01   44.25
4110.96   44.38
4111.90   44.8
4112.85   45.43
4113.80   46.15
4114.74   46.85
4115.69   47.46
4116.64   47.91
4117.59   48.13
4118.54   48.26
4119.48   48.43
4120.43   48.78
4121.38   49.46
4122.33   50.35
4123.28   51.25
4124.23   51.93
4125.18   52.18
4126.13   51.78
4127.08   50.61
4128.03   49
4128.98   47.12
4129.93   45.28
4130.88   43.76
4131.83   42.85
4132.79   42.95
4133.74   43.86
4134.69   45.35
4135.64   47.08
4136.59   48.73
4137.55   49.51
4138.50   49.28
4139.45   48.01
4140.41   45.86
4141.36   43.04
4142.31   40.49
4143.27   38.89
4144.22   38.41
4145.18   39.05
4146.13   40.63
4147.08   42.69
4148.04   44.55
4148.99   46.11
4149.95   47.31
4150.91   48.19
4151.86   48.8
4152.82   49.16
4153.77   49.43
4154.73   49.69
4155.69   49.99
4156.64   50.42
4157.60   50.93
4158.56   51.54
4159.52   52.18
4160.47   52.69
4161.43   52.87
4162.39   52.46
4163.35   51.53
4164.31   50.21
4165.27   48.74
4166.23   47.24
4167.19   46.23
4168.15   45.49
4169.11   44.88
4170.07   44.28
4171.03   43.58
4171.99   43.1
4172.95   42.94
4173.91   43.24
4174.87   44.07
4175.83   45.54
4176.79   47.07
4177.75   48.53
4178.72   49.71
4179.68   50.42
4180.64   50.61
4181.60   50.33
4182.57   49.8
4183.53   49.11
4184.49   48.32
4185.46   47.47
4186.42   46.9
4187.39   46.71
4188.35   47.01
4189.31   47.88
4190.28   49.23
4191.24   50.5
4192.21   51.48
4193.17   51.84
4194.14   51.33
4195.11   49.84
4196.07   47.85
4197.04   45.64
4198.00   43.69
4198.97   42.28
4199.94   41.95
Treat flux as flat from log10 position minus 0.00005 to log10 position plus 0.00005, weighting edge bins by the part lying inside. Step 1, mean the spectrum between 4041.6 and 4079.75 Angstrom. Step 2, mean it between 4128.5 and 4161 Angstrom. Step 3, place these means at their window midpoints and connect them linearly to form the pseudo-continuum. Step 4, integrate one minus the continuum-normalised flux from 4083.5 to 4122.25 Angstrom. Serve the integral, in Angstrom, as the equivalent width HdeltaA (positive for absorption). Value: -4.66 Angstrom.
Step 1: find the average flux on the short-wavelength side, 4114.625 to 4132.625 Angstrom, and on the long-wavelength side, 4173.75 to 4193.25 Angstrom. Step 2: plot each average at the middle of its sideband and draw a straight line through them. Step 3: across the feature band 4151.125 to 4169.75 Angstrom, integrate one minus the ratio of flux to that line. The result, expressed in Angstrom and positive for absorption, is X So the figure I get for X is -0.5 Angstrom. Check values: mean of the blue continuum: 48.4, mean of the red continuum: 48.4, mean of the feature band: 49.6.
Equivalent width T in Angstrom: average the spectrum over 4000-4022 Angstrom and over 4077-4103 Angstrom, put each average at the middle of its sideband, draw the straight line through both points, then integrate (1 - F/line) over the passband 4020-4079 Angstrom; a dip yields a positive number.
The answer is 5.9 Angstrom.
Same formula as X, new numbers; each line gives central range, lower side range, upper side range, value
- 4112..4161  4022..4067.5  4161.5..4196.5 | -1.61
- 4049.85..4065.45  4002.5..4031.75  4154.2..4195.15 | 0.13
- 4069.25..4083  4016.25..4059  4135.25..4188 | 0.18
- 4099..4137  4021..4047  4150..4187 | -1.01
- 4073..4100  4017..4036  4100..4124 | -3.05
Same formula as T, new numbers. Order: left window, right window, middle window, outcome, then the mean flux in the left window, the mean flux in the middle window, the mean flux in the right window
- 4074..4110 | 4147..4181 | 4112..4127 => -0.21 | 48.4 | 48.9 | 48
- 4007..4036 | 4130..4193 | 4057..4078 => 1.64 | 41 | 39.6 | 47.1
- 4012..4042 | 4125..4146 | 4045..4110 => -2.39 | 41.7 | 45.1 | 45.4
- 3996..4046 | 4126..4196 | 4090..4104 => -1.35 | 40.5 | 48.4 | 47.3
